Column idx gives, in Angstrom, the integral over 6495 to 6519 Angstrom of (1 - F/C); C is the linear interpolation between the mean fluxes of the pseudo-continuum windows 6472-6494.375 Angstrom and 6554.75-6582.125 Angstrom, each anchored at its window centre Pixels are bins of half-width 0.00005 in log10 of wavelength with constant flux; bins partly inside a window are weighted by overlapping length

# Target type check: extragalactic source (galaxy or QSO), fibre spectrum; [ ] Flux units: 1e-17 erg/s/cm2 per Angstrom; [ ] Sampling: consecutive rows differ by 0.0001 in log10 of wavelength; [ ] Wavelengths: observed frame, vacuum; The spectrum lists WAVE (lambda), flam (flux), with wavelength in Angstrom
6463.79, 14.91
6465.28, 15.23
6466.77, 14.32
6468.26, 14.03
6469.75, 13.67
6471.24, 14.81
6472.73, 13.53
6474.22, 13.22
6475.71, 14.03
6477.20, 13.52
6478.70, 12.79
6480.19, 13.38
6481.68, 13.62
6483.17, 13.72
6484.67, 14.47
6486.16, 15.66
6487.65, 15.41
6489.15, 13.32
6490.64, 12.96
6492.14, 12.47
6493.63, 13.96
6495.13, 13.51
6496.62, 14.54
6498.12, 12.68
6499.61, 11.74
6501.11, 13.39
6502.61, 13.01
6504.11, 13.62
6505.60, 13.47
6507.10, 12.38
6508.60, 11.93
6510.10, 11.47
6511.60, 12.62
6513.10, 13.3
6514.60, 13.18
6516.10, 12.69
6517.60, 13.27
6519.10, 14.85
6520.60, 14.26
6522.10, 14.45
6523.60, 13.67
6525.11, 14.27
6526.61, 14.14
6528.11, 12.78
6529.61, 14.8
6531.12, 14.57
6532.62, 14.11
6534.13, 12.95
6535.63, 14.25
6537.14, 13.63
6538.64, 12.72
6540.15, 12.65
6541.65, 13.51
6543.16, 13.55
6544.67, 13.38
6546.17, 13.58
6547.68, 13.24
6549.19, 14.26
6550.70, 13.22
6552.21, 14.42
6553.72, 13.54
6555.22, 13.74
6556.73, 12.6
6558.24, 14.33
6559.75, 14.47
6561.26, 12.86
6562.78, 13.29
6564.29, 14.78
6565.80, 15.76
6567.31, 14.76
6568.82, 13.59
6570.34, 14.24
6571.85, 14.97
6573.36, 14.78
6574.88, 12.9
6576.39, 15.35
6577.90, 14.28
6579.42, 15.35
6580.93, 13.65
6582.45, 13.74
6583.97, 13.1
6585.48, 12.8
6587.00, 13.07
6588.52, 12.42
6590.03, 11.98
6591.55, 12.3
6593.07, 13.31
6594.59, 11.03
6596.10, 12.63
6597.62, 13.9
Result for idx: 1.57 Angstrom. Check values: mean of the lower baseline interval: 13.7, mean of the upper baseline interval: 14.2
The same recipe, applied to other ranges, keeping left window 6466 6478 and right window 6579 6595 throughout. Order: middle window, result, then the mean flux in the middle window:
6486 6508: 0.45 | 13.4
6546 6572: -1.54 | 14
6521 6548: -0.62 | 13.7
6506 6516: 0.77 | 12.5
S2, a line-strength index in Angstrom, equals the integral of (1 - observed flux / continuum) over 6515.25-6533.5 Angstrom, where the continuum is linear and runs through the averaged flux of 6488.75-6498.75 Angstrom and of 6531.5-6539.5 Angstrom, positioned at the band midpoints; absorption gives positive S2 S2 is -0.6 Angstrom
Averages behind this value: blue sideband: 13.4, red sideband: 13.6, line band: 14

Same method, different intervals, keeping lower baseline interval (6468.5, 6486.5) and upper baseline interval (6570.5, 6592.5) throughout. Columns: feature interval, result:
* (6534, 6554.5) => 0.3 Angstrom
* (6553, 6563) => 0.1 Angstrom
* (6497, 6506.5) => 0.5 Angstrom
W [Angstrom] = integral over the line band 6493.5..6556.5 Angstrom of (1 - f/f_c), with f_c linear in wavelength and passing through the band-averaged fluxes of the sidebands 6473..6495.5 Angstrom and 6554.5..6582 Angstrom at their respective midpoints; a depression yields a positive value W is 2.3 Angstrom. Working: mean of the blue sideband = 13.7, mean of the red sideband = 14.2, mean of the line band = 13.4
